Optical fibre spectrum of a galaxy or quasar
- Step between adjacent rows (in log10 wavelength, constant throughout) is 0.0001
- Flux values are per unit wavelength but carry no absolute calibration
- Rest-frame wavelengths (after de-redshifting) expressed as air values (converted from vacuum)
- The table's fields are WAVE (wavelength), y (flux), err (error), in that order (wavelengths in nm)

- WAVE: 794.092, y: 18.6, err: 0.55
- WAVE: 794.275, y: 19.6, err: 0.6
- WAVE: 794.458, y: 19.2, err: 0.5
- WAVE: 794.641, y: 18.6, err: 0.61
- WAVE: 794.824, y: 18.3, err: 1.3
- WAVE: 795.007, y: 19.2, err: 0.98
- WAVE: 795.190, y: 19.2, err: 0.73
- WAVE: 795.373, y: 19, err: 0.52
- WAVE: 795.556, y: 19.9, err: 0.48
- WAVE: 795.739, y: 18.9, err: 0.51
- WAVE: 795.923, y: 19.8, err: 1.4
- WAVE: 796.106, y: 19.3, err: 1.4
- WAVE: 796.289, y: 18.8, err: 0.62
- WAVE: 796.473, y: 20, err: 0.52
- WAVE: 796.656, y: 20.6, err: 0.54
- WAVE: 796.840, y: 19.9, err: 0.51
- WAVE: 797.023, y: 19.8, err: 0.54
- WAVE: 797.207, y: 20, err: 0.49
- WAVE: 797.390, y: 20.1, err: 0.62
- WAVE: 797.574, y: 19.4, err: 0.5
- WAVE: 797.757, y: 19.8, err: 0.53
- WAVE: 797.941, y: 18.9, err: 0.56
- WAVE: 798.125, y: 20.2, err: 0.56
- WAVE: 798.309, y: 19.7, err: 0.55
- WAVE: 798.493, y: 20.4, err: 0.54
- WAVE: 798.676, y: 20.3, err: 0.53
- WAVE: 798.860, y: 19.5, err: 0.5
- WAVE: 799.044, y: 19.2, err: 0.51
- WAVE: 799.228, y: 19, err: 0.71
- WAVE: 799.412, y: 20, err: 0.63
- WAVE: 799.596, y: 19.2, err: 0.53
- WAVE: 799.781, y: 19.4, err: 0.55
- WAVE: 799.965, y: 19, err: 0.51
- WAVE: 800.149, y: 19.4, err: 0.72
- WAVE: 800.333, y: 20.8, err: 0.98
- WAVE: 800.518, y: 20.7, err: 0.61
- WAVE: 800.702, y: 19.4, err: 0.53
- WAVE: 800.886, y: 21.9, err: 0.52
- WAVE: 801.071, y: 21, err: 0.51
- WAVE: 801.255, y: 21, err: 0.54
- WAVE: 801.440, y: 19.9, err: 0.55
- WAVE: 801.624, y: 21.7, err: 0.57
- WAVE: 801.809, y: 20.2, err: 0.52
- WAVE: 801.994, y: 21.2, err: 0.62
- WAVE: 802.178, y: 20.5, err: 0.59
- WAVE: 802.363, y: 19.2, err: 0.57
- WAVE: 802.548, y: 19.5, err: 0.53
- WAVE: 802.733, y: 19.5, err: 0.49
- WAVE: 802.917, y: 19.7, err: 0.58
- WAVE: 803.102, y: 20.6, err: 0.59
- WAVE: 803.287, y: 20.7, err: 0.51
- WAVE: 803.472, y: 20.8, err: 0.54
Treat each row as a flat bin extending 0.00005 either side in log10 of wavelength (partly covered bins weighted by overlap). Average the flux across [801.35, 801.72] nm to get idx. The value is 20.8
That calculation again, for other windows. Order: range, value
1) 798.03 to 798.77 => 20.1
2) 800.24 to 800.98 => 20.7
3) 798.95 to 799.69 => 19.3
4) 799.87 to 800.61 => 20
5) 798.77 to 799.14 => 19.3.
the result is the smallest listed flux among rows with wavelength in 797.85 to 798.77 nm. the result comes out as 18.9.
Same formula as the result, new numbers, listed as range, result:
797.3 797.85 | 19.4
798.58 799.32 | 19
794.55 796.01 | 18.3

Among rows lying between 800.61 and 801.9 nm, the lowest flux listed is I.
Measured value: 19.4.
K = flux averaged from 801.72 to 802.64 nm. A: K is 20.1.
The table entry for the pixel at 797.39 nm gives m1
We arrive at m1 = 20.1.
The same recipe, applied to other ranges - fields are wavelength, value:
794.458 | 19.2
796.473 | 20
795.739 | 18.9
